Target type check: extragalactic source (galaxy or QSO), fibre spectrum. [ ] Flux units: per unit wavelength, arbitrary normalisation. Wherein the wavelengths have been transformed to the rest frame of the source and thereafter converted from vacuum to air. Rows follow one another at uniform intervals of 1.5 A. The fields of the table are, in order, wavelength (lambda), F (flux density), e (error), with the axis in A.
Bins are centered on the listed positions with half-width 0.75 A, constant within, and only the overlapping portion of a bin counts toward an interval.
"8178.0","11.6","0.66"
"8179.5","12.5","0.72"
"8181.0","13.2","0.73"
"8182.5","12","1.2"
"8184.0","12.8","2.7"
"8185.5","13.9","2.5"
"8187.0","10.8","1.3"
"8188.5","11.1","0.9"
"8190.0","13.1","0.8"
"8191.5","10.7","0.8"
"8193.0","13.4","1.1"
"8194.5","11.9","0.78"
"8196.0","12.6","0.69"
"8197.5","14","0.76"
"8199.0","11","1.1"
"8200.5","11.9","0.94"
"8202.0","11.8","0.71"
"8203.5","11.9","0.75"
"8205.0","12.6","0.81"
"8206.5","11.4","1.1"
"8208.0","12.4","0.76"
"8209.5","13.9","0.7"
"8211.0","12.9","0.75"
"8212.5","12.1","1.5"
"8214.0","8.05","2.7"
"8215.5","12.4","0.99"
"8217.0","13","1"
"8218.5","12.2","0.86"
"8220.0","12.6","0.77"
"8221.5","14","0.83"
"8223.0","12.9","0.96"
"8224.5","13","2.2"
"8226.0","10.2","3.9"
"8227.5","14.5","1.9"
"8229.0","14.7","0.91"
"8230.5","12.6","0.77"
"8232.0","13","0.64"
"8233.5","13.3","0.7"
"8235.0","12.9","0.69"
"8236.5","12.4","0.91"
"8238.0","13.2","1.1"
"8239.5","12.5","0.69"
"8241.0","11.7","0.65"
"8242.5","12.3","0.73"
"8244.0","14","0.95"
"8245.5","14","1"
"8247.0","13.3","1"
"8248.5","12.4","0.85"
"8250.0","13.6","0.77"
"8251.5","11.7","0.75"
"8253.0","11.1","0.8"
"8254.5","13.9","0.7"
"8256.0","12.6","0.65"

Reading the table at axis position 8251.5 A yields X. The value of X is 11.7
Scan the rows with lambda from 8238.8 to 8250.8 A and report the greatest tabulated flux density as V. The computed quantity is 14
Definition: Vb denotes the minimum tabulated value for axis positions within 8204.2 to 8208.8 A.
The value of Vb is 11.4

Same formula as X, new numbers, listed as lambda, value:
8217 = 13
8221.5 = 14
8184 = 12.8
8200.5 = 11.9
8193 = 13.4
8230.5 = 12.6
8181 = 13.2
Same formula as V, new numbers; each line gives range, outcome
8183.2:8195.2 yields 13.9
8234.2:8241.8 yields 13.2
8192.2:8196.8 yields 13.4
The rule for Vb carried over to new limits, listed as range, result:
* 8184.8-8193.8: 10.7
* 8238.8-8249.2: 11.7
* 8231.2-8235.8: 12.9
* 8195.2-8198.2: 12.6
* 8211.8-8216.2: 8.05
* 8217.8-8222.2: 12.2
